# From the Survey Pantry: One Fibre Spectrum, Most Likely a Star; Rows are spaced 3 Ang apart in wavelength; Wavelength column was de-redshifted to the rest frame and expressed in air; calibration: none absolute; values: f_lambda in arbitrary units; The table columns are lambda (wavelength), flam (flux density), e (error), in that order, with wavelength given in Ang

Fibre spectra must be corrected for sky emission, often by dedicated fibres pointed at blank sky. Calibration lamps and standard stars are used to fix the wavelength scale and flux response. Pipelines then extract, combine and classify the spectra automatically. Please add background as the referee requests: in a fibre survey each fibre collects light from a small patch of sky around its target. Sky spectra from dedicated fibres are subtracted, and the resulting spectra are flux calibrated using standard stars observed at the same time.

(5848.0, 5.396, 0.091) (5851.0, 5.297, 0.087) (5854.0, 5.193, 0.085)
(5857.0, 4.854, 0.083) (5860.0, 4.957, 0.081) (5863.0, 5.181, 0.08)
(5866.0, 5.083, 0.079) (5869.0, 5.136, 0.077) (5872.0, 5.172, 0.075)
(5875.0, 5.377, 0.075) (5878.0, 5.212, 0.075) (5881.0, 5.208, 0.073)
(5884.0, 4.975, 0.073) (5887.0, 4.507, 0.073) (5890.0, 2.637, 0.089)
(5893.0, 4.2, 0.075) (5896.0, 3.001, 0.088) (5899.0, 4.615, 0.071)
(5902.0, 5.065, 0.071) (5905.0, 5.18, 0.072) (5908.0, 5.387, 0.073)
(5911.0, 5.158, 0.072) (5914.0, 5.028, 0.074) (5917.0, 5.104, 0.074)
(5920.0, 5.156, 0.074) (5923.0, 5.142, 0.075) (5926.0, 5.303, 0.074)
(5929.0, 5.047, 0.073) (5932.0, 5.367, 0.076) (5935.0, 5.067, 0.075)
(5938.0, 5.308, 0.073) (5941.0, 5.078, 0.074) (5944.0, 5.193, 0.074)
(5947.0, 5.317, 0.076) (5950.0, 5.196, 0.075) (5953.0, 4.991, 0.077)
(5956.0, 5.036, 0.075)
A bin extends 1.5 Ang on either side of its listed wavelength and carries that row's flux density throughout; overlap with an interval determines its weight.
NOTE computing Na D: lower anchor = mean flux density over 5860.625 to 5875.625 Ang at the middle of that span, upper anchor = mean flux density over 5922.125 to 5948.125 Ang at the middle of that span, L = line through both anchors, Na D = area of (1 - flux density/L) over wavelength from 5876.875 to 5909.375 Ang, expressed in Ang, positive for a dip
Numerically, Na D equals 4.1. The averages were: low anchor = 5.17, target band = 4.53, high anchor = 5.2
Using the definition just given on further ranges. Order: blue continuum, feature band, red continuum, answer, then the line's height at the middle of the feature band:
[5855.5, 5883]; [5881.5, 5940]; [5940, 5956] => 3.7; 5.14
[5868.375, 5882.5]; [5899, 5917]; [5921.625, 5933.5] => 0.4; 5.22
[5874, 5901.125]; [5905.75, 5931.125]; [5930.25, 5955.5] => -1.7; 4.84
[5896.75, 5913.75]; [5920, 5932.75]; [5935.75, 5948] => -0.2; 5.12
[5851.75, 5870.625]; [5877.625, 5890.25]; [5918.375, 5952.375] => 1.2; 5.11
